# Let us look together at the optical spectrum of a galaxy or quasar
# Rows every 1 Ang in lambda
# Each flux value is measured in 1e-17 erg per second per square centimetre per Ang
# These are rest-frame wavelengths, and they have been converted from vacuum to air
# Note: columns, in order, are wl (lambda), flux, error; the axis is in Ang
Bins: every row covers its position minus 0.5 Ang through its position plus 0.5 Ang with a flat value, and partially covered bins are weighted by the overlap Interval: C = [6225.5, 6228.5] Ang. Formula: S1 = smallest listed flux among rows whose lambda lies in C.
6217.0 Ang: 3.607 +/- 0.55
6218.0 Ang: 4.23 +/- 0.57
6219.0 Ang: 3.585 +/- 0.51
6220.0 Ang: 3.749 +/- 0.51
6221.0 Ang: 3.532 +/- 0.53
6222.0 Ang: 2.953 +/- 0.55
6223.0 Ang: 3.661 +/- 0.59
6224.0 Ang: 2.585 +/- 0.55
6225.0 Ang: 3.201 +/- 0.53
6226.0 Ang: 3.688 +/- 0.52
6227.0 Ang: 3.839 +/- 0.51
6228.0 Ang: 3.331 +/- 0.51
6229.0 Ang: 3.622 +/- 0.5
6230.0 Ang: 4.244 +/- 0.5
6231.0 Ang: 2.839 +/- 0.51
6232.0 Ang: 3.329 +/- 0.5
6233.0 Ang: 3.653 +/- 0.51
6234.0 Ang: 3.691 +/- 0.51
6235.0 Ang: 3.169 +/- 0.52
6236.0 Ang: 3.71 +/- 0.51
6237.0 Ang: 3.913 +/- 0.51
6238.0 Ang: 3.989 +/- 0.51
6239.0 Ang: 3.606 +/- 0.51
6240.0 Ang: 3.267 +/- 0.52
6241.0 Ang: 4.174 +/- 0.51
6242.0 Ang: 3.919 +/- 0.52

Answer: 3.331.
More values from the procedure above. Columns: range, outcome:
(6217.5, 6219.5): 3.585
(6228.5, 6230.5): 3.622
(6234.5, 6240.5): 3.169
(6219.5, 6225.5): 2.585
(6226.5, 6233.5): 2.839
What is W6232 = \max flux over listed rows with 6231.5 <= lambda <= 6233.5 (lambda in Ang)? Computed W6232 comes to 3.653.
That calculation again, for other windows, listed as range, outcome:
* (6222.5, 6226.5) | 3.688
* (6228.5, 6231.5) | 4.244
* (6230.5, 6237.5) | 3.913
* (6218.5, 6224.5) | 3.749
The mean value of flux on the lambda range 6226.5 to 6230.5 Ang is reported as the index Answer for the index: 3.76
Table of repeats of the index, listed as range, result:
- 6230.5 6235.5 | 3.34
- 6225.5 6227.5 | 3.76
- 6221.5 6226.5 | 3.22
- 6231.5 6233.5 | 3.49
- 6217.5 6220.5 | 3.85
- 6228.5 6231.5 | 3.57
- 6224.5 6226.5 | 3.44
